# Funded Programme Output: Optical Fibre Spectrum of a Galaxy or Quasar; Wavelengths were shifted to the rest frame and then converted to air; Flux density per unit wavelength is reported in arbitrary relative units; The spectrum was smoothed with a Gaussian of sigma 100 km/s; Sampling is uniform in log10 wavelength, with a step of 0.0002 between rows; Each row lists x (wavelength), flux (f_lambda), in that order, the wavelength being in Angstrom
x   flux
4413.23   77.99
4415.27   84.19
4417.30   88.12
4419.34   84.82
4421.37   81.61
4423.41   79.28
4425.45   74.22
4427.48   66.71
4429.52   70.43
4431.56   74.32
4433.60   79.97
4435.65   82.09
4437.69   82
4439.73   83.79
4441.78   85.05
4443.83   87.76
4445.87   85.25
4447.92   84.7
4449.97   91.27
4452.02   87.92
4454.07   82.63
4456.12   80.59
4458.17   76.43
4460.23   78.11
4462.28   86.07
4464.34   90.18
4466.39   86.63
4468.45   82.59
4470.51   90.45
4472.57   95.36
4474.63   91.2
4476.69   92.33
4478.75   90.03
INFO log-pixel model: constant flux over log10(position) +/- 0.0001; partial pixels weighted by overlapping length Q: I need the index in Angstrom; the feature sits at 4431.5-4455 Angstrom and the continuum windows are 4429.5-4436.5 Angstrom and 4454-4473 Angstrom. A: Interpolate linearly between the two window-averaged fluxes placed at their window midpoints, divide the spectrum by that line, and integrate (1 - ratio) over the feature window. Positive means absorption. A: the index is -1.3 Angstrom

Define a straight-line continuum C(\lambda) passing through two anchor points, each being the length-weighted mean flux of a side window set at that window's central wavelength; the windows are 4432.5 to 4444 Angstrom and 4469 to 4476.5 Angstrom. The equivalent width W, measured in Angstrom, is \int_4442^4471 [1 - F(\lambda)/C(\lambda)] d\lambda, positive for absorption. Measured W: 0.9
